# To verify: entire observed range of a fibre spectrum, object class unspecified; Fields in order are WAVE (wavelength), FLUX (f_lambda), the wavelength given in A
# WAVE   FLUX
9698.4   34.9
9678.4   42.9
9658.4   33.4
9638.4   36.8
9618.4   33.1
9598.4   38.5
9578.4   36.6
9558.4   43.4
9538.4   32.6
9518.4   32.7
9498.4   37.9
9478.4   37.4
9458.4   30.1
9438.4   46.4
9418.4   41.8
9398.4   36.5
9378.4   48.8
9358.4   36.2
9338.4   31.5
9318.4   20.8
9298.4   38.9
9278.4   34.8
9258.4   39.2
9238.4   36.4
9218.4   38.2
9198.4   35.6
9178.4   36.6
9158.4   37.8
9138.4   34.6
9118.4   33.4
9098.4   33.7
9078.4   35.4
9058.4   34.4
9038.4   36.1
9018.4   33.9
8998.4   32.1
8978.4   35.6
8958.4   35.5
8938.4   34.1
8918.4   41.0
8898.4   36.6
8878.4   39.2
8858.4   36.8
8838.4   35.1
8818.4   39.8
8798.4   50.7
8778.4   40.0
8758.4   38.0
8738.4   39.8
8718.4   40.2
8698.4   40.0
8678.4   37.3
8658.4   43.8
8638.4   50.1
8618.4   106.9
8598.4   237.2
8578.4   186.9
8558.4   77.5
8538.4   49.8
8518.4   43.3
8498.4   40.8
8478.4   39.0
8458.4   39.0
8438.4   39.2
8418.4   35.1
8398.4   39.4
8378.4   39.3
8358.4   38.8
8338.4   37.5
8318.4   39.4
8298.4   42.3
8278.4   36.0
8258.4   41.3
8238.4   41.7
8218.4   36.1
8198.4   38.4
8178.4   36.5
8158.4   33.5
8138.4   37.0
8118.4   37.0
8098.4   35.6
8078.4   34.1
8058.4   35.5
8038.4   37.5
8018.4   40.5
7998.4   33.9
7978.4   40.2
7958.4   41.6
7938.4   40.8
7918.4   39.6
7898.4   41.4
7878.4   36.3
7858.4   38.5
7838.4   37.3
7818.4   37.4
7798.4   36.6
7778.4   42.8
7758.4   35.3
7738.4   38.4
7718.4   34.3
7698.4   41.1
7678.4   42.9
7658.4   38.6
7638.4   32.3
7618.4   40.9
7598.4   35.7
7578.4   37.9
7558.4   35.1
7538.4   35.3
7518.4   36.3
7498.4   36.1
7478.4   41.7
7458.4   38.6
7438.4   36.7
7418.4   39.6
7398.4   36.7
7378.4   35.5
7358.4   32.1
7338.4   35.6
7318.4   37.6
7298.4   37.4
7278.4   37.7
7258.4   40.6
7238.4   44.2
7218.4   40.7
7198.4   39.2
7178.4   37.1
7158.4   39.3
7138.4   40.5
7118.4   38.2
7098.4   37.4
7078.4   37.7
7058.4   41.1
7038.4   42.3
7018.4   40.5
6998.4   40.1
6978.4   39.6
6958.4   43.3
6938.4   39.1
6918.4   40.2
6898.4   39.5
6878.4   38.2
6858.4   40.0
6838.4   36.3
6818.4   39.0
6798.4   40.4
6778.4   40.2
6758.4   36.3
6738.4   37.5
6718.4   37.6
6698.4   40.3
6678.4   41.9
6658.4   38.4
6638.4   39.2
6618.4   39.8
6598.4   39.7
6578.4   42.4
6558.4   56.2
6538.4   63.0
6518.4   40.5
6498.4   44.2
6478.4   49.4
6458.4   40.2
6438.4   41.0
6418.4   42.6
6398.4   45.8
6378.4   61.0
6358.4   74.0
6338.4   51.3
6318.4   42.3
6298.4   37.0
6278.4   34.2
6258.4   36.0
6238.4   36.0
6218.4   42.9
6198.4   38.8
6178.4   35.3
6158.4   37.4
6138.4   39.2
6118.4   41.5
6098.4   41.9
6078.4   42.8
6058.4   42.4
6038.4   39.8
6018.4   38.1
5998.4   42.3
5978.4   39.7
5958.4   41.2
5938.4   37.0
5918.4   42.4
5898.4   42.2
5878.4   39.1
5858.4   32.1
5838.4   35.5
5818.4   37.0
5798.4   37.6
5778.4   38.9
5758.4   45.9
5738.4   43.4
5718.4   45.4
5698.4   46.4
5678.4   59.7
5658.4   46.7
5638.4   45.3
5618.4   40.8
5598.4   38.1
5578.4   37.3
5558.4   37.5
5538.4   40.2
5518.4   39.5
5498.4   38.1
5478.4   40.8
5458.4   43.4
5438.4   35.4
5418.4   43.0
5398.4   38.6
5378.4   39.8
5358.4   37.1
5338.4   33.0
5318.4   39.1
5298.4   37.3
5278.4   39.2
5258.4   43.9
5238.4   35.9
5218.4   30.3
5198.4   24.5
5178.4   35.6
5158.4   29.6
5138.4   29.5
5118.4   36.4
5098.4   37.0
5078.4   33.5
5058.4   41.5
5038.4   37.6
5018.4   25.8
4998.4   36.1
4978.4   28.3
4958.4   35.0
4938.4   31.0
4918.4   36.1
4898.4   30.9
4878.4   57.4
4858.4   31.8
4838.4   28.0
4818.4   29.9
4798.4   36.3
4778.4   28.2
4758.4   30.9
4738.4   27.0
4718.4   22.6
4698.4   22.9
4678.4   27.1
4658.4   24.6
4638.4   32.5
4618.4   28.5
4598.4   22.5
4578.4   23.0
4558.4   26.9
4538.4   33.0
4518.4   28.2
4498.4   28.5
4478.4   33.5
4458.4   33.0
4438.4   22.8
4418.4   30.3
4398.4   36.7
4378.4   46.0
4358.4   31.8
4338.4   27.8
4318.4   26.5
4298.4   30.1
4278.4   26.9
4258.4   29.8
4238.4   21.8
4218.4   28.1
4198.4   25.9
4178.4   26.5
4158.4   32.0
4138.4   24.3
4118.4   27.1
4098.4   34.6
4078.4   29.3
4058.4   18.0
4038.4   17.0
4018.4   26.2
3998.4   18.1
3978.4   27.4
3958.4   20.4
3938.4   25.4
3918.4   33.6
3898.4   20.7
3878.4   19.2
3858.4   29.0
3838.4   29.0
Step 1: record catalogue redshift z 0.31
